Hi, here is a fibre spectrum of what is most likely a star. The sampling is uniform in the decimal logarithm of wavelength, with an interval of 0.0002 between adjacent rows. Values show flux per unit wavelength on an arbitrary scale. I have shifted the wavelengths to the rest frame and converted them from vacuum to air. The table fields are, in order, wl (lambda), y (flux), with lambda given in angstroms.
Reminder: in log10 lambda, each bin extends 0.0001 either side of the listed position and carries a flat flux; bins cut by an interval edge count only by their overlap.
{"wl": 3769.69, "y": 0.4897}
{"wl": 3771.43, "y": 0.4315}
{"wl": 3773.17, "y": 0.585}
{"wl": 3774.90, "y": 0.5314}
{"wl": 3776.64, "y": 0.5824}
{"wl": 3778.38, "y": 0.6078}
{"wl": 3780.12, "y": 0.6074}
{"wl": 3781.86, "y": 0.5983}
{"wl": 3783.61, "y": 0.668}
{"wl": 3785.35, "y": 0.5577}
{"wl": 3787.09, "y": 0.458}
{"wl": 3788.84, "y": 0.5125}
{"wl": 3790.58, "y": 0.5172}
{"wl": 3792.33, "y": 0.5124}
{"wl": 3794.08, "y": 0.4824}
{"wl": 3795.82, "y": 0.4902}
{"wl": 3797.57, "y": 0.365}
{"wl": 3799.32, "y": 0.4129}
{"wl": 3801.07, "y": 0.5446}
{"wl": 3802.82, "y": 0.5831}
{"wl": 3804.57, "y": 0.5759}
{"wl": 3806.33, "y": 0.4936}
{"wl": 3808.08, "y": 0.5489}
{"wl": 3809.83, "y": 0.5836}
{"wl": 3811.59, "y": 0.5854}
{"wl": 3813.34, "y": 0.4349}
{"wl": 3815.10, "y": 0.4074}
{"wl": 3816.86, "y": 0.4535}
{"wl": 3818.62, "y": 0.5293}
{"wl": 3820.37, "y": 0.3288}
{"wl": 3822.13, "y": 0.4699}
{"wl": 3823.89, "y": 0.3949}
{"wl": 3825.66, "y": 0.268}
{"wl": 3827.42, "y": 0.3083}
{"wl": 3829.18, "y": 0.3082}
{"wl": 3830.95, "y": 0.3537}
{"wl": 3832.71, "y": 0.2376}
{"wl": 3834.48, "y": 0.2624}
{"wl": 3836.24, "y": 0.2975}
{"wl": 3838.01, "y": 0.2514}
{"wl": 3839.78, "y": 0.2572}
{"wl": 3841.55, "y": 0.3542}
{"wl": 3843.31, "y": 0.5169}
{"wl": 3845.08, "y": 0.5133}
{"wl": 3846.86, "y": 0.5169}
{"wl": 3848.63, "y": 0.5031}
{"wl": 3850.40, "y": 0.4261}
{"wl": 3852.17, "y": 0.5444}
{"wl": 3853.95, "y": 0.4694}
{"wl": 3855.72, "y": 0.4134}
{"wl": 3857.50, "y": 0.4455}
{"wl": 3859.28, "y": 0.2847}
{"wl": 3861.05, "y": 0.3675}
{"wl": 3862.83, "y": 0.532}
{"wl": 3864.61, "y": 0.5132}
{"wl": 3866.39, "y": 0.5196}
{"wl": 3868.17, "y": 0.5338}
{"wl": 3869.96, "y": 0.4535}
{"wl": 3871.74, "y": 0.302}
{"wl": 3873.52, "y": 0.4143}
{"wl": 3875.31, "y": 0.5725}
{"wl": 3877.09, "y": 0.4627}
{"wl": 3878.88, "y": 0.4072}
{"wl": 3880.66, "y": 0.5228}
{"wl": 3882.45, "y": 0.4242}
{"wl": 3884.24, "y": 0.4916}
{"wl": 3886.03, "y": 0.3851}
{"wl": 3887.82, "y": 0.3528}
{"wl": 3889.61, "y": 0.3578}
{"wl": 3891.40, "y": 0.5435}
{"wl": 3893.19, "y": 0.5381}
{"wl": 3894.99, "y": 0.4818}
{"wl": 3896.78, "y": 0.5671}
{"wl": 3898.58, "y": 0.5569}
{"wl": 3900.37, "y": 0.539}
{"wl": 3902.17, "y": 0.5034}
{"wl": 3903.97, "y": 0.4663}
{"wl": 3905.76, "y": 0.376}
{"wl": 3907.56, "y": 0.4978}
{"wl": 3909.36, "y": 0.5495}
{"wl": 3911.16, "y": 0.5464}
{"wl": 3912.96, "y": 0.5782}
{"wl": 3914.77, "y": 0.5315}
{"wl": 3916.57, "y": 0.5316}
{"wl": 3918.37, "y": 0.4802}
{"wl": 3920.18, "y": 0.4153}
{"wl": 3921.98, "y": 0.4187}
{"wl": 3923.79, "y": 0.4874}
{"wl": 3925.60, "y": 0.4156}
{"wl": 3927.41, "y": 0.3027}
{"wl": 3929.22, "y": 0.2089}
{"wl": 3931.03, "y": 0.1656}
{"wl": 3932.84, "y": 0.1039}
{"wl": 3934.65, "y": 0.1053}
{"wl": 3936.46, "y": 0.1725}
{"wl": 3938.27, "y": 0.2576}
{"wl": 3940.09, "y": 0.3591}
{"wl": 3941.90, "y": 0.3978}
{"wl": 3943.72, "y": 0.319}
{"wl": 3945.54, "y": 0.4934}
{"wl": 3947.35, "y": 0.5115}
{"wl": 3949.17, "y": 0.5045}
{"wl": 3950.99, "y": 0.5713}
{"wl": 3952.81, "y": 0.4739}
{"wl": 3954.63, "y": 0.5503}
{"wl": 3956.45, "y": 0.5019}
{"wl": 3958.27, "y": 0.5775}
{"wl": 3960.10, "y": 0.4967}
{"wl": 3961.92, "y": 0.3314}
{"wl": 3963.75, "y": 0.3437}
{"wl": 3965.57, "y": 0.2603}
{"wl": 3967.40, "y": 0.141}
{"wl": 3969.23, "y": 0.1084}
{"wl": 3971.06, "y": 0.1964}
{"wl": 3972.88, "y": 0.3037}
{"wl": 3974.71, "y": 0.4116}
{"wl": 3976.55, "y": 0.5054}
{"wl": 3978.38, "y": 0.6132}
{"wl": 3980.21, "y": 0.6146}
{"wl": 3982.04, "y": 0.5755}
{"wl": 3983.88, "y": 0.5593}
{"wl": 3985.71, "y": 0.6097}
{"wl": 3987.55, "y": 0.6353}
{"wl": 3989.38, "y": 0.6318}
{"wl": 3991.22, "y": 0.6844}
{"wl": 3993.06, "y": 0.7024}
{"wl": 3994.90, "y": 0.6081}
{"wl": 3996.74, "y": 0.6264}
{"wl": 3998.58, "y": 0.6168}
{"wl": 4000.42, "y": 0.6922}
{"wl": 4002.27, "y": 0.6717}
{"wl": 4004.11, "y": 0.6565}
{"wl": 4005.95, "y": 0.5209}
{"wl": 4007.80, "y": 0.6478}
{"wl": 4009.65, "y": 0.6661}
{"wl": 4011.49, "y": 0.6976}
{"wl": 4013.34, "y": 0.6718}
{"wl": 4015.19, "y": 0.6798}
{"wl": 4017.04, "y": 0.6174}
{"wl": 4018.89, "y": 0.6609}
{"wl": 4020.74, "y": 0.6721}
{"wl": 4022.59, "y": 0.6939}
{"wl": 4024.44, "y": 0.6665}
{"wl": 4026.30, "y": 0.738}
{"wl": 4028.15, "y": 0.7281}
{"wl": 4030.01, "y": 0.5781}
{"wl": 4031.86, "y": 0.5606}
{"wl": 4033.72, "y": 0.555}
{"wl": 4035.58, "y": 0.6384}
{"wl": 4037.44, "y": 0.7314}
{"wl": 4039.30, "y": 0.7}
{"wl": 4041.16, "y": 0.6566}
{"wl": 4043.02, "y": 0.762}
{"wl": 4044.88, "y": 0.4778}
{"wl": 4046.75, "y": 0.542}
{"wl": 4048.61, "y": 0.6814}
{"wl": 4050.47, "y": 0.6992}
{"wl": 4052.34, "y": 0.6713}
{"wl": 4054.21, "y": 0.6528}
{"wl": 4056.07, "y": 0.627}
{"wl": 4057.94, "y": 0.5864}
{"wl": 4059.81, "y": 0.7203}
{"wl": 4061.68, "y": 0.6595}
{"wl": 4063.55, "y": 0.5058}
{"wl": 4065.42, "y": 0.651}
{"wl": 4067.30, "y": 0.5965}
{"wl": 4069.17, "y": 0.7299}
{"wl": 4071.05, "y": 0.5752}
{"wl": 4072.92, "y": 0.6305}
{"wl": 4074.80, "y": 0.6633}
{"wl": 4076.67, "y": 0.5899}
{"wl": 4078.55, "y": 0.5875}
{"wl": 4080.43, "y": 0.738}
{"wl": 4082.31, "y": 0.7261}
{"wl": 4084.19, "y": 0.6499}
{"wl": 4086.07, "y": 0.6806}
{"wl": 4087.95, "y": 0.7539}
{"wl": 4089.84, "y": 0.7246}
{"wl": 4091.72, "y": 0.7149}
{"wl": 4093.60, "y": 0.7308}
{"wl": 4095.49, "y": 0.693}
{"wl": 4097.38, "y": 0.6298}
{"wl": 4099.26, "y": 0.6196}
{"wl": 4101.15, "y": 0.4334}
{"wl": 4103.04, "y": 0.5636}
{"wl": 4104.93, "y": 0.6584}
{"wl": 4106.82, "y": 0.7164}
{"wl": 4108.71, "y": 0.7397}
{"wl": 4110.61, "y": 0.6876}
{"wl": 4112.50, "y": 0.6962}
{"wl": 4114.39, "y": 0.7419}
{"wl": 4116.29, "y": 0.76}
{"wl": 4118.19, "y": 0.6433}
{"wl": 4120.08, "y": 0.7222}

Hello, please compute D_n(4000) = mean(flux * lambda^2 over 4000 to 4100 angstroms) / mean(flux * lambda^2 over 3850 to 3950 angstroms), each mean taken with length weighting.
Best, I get 1.6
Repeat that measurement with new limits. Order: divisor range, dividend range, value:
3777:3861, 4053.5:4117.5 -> 1.67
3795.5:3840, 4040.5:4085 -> 1.75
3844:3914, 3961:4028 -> 1.25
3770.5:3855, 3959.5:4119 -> 1.49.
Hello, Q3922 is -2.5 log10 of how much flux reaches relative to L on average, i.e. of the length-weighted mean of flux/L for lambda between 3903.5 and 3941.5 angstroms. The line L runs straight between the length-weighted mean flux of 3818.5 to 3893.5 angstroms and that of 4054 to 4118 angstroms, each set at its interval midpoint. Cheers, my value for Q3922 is 0.263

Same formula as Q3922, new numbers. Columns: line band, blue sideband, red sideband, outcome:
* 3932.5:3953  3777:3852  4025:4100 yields 0.48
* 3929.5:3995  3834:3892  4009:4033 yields 0.35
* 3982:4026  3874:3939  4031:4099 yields -0.15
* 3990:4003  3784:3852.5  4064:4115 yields -0.12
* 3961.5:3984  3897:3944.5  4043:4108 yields 0.27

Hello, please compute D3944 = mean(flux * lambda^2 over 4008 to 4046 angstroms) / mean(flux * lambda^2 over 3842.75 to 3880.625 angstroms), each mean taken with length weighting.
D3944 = 1.54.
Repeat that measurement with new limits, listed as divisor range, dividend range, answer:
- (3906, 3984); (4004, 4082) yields 1.67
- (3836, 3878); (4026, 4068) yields 1.60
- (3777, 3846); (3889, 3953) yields 0.99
